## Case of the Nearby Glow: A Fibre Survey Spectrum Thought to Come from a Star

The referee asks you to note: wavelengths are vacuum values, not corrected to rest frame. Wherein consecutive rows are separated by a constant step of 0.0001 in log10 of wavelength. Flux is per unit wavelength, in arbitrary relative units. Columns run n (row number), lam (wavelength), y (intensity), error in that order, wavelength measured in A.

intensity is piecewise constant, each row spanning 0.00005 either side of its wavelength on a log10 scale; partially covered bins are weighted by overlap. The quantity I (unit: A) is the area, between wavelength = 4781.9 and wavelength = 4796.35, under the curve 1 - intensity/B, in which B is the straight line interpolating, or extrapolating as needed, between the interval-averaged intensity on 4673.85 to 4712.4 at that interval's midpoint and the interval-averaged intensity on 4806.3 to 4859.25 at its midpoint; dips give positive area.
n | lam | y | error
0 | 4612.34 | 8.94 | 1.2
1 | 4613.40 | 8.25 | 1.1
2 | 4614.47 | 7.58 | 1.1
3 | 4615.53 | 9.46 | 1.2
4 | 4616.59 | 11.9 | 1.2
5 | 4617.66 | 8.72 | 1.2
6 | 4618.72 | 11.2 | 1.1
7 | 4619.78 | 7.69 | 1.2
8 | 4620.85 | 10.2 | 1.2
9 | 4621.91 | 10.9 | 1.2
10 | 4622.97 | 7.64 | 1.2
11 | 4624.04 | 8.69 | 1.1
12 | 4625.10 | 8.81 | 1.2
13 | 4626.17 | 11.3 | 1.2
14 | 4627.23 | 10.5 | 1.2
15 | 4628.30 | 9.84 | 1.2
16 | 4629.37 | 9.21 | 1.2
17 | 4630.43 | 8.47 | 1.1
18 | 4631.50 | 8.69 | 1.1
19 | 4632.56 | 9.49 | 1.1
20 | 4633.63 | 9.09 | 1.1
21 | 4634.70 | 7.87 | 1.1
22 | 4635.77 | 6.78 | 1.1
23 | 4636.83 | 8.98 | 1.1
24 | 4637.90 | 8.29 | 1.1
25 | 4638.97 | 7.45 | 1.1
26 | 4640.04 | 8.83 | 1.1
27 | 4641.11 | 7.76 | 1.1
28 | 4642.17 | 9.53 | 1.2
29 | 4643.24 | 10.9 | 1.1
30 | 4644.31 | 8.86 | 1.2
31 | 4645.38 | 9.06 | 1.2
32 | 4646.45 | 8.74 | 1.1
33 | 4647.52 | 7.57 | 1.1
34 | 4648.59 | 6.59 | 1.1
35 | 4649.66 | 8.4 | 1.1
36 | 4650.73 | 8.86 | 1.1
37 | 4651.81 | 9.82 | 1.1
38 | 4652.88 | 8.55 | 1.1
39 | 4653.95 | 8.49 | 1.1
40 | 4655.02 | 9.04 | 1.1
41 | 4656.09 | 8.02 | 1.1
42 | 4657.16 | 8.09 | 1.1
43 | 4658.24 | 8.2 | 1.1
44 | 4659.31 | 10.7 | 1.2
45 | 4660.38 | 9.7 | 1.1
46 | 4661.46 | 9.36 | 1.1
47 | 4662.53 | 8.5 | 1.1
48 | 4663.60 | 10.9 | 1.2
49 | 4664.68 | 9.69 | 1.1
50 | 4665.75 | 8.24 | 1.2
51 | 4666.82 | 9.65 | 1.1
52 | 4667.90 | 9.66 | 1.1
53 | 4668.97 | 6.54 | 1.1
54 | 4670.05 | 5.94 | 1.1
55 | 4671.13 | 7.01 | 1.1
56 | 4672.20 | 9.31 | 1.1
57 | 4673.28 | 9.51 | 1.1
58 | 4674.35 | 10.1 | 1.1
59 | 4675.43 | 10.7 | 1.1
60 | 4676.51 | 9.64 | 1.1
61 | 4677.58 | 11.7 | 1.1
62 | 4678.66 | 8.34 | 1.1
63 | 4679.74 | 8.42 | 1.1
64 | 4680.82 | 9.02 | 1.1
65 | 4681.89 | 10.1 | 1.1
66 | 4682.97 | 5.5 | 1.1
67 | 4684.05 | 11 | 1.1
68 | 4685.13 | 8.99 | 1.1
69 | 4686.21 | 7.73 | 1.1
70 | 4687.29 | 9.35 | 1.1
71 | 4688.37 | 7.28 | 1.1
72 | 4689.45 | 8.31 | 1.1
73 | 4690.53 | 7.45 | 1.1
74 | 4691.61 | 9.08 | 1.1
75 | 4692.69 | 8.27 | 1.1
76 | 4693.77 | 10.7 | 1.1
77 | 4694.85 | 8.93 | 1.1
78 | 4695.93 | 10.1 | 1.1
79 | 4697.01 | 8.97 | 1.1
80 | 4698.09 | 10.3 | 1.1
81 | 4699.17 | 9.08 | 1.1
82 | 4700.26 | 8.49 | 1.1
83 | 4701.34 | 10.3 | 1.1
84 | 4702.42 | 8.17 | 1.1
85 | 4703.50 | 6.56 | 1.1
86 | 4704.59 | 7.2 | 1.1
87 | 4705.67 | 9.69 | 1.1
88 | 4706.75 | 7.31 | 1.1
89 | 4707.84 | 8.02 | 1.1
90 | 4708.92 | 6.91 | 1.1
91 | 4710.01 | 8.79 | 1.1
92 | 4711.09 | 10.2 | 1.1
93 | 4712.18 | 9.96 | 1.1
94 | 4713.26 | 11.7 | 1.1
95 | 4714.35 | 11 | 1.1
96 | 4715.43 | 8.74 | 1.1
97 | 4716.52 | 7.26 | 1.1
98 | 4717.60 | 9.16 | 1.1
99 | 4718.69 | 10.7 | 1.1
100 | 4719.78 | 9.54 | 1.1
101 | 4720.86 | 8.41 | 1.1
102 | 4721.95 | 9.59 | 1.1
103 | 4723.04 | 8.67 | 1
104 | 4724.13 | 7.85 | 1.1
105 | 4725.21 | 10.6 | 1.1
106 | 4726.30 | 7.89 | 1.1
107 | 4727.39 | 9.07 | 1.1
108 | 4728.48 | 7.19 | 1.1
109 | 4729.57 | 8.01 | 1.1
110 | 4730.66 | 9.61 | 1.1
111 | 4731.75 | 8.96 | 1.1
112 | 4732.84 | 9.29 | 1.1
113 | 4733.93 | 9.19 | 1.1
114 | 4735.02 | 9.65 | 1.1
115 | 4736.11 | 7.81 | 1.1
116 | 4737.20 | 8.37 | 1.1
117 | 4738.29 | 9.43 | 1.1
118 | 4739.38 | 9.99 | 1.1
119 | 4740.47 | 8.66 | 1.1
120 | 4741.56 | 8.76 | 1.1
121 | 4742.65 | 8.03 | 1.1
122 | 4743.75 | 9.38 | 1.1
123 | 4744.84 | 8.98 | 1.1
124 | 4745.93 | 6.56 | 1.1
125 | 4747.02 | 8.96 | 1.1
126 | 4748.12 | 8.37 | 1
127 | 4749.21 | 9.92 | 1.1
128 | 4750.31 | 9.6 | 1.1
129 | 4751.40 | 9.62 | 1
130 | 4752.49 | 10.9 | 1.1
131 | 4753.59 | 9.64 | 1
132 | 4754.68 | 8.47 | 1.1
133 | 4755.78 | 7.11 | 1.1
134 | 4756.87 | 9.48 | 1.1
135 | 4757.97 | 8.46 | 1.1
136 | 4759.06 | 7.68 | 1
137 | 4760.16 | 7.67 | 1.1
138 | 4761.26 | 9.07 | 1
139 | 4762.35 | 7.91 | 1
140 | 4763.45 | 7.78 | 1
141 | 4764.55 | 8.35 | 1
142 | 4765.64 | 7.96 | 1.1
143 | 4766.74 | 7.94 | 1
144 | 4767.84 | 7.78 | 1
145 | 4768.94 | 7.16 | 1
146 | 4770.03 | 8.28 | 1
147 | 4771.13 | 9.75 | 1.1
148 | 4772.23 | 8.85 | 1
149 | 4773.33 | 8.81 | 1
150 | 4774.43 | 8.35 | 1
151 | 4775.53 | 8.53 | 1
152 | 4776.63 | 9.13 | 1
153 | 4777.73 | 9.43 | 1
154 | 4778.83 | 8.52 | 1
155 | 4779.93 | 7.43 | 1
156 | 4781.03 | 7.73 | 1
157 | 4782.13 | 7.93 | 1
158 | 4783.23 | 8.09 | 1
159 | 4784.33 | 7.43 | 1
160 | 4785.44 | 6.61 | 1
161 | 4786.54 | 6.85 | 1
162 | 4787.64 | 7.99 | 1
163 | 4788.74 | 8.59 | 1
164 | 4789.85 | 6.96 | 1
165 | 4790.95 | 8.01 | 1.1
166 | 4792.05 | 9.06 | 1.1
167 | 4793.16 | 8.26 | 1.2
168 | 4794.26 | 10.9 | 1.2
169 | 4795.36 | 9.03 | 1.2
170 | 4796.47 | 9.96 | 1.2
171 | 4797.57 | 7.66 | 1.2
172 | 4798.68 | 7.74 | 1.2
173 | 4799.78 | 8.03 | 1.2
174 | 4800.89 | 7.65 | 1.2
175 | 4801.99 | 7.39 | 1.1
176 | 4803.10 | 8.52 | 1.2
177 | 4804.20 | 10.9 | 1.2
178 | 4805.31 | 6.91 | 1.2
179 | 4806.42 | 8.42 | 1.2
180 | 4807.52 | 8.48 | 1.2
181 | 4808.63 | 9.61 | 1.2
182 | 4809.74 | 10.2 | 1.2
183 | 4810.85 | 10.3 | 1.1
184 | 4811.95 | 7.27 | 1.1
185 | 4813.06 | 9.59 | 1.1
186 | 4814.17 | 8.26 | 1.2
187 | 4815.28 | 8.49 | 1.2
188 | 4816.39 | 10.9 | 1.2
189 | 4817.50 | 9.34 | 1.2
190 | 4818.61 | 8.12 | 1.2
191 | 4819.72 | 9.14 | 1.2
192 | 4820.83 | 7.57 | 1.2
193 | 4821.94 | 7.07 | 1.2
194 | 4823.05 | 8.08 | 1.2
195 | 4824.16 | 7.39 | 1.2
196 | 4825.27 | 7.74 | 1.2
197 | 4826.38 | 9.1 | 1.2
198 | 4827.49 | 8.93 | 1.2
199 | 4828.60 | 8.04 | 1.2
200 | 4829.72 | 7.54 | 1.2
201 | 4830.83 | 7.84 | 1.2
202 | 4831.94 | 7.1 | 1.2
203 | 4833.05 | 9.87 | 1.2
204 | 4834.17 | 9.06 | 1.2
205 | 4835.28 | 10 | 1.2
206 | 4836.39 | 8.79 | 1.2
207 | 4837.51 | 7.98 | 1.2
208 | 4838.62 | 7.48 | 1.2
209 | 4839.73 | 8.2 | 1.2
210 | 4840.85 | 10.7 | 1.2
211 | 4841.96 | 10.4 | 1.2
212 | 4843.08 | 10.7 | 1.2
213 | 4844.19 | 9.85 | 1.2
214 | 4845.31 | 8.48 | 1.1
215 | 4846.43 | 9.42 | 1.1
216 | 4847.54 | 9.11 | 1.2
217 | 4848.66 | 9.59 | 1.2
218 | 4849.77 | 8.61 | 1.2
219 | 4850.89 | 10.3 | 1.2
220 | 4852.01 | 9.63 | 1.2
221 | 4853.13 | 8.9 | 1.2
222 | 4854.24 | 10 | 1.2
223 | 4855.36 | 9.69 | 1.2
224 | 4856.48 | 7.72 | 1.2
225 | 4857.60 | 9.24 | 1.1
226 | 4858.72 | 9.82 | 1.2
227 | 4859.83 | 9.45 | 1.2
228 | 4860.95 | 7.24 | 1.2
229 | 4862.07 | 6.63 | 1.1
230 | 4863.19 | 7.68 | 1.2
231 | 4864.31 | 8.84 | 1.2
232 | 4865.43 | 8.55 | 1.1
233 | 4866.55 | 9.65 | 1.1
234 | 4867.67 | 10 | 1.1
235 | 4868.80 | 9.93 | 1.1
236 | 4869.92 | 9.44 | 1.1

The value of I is 1.17 A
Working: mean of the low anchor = 8.89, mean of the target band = 8.19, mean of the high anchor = 8.92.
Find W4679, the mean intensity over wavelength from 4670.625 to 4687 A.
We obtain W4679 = 9.15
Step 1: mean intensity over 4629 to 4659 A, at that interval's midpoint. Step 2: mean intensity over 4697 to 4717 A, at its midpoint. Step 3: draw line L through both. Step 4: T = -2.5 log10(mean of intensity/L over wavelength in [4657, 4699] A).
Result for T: -0.03 mag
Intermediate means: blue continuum 8.57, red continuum 8.88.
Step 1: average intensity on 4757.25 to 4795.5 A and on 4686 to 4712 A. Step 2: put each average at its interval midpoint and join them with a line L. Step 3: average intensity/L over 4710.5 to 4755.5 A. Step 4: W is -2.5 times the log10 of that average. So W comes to -0.08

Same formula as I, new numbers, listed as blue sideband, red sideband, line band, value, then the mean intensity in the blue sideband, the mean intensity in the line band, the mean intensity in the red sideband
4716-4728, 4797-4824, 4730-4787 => 1.7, 8.97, 8.54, 8.55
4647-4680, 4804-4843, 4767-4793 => 1.8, 8.88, 8.14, 8.71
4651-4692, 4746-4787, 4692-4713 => -0.4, 8.88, 8.88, 8.4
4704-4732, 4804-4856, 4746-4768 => 0.8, 8.92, 8.6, 8.9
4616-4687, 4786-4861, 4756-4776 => 1.2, 8.99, 8.3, 8.76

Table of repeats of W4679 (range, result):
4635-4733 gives 8.85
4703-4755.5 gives 8.91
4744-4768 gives 8.58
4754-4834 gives 8.37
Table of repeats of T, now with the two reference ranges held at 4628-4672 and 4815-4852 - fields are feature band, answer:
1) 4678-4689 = 0.01 mag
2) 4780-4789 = 0.16 mag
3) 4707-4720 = -0.07 mag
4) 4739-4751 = -0.01 mag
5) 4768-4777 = 0.03 mag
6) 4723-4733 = 0.01 mag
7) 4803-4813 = -0.02 mag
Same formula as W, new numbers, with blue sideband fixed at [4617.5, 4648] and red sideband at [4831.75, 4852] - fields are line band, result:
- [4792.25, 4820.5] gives 0.05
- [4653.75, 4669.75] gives 0.01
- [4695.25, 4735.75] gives 0.02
